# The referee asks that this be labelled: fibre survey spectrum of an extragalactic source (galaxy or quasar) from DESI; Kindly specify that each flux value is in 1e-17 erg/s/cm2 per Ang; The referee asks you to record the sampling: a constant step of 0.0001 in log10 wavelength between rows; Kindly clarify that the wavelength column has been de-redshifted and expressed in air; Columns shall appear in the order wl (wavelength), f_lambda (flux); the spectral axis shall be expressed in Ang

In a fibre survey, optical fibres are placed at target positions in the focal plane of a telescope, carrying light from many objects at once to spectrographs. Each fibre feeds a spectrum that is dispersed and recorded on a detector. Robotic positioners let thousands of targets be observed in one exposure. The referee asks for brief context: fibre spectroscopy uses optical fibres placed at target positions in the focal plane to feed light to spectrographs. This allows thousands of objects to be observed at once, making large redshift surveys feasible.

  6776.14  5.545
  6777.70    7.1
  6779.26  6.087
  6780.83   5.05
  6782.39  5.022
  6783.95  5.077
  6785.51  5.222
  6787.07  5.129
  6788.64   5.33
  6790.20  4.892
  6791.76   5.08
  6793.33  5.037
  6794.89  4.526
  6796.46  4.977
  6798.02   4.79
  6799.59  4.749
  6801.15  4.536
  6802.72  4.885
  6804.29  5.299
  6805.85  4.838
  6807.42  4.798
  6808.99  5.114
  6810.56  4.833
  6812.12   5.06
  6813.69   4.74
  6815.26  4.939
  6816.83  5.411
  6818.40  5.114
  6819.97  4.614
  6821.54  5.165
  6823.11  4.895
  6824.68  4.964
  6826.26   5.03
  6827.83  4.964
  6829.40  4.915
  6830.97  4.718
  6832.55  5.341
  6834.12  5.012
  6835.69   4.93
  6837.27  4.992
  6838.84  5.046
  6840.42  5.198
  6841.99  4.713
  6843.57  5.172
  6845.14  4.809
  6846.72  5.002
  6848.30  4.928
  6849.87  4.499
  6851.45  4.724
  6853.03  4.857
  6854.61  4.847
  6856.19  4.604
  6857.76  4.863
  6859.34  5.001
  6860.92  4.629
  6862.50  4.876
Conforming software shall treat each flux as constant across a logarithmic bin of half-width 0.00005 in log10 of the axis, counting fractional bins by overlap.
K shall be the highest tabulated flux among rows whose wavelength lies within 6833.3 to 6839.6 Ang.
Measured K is 5.046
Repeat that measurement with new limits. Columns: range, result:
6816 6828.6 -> 5.411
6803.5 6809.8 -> 5.299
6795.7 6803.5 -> 4.977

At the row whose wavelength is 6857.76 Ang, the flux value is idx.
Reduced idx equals 4.863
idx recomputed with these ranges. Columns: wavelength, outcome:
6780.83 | 5.05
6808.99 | 5.114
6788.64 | 5.33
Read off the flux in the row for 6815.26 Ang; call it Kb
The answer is 4.939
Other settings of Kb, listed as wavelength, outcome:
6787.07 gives 5.129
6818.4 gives 5.114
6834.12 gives 5.012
